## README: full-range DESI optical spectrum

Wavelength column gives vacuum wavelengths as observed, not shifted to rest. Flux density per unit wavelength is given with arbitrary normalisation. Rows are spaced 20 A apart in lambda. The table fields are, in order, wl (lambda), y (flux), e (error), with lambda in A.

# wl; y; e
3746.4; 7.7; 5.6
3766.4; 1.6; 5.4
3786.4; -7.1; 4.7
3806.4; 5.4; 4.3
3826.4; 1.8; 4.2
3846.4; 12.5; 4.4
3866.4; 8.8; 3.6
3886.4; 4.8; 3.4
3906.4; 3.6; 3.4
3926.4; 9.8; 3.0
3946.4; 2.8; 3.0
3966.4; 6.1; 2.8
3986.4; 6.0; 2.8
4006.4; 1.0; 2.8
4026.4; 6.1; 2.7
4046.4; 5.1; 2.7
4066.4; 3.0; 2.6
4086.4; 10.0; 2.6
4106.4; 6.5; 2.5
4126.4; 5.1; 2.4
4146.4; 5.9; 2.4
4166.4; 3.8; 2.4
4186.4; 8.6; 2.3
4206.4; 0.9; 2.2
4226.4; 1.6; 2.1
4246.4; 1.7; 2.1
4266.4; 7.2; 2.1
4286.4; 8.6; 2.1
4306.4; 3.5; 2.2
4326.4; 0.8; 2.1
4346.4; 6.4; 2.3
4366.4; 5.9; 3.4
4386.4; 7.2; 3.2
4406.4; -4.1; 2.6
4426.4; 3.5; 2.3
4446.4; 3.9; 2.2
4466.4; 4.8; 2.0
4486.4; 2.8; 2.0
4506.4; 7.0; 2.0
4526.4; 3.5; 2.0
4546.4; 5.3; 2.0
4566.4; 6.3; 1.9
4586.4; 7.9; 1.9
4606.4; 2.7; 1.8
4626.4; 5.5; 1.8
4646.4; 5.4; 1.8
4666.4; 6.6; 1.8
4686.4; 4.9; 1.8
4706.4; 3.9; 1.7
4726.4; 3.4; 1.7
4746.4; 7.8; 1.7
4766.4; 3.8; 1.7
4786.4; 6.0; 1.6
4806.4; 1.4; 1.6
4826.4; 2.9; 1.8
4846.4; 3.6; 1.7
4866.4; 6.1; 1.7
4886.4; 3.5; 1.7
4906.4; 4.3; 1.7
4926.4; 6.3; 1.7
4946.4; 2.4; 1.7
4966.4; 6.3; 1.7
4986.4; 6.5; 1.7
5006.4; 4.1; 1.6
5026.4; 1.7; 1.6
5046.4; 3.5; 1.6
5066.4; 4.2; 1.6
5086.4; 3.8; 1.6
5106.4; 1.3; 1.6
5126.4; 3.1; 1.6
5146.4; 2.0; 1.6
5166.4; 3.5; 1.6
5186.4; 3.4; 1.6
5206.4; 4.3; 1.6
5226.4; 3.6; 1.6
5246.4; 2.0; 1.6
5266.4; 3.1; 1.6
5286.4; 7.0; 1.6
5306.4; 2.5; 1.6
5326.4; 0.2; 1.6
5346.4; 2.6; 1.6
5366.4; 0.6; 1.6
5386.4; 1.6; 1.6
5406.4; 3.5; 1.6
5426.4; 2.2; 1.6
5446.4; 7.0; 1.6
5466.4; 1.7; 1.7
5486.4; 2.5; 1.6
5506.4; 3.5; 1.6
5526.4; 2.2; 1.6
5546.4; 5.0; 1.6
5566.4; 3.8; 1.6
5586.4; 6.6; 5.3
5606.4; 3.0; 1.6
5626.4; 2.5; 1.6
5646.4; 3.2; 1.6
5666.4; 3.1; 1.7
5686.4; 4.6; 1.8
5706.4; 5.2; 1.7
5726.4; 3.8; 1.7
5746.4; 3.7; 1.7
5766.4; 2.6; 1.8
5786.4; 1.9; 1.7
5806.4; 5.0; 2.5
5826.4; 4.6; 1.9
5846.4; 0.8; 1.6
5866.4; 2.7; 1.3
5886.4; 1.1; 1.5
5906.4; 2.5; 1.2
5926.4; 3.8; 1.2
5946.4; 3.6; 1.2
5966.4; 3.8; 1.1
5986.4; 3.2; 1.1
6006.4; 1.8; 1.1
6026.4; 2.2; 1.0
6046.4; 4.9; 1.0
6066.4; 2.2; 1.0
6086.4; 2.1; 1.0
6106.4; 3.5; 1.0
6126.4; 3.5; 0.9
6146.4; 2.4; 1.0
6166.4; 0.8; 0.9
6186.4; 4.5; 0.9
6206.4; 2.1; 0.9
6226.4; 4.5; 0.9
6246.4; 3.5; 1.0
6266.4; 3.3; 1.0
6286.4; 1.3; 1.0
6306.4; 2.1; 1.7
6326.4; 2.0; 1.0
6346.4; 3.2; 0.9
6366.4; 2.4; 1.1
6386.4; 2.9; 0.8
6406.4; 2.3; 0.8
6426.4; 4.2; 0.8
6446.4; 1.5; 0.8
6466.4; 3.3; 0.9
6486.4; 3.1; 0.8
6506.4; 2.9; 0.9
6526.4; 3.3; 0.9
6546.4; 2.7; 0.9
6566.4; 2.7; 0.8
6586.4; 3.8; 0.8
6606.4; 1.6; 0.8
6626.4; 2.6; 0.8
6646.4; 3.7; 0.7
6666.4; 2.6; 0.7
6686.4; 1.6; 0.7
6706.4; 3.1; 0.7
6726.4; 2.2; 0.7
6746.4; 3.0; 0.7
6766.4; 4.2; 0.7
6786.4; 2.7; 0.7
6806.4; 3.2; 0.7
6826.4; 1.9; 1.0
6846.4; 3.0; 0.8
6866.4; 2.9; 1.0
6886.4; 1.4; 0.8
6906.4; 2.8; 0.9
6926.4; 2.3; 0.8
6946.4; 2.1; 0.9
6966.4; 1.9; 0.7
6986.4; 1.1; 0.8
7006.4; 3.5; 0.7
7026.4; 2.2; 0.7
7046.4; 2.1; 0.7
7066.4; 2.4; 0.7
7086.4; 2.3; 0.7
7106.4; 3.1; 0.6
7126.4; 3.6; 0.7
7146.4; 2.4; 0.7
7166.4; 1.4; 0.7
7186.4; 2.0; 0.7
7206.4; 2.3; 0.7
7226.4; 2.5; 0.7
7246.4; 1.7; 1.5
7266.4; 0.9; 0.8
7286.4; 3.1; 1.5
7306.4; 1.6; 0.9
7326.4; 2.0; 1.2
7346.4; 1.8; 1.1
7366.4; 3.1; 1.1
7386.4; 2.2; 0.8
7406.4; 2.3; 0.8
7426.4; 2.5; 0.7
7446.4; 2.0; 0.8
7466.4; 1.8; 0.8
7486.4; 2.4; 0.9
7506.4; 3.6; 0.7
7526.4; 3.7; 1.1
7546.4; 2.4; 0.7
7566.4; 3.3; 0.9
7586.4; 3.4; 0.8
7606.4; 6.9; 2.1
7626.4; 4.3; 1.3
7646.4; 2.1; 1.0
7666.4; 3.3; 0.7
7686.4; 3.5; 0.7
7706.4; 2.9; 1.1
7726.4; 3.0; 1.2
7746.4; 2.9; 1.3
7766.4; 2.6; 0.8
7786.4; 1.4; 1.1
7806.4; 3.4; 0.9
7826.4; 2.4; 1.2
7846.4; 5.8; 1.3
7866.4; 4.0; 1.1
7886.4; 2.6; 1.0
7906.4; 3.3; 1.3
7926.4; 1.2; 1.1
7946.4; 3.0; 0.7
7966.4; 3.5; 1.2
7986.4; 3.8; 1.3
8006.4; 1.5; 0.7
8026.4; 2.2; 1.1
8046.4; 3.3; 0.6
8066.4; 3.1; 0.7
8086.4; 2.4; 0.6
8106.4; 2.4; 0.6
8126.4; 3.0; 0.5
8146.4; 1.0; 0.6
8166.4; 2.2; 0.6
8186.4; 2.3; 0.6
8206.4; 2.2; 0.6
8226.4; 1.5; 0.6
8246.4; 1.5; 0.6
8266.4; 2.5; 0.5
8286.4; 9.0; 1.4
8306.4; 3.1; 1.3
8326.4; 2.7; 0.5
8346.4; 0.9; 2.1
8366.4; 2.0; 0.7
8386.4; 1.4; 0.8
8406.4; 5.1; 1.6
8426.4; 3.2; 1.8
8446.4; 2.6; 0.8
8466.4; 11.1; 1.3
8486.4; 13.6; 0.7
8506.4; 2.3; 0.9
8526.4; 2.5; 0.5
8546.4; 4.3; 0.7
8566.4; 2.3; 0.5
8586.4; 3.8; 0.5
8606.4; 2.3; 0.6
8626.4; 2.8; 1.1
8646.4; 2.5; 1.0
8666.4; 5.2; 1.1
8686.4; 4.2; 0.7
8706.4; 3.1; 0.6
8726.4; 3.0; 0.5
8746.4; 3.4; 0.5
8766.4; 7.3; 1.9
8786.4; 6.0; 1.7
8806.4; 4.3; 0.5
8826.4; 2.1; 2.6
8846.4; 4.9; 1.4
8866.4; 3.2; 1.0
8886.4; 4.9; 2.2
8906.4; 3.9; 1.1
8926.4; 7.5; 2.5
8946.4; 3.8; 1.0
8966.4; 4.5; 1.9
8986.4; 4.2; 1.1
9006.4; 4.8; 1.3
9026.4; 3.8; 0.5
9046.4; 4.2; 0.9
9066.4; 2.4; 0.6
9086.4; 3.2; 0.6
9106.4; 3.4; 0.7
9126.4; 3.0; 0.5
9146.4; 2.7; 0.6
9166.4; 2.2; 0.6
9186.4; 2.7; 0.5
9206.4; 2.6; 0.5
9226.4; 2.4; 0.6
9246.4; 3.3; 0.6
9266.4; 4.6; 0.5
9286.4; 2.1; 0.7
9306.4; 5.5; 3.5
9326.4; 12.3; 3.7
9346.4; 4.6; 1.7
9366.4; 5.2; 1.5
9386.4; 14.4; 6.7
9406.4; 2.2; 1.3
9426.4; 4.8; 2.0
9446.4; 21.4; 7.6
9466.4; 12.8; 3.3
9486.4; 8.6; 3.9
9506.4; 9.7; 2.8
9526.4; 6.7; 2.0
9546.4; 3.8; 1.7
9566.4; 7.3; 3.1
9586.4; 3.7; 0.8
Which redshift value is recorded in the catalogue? 1.273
